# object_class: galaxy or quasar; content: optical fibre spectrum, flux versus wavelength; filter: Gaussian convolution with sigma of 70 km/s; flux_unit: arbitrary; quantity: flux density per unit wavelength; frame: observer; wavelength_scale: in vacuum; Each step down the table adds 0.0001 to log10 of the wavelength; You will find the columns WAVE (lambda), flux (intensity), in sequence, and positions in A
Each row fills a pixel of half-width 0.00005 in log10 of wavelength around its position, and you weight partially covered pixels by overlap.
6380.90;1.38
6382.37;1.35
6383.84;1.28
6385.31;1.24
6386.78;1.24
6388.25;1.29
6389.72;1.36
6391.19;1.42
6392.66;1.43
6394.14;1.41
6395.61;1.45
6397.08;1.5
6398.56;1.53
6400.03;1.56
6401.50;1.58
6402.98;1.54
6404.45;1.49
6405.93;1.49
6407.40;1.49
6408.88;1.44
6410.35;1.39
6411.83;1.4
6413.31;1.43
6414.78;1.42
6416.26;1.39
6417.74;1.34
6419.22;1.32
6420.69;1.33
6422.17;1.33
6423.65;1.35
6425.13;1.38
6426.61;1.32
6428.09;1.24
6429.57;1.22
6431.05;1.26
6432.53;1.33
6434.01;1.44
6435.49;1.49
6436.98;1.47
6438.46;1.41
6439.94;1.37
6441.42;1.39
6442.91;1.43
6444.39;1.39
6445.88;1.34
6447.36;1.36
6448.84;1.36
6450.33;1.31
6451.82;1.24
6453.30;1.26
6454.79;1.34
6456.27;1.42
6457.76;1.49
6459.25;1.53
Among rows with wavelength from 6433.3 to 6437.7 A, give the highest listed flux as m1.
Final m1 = 1.49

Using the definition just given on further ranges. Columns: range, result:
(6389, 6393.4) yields 1.43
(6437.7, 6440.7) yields 1.41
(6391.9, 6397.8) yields 1.5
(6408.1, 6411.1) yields 1.44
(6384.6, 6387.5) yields 1.24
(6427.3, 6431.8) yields 1.26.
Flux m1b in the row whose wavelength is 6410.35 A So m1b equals 1.39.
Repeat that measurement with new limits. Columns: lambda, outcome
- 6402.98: 1.54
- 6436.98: 1.47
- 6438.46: 1.41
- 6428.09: 1.24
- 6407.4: 1.49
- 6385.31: 1.24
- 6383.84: 1.28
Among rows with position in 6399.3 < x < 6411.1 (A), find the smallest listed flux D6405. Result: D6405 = 1.39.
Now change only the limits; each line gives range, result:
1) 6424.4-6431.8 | 1.22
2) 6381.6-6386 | 1.24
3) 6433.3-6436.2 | 1.44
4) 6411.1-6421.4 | 1.32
